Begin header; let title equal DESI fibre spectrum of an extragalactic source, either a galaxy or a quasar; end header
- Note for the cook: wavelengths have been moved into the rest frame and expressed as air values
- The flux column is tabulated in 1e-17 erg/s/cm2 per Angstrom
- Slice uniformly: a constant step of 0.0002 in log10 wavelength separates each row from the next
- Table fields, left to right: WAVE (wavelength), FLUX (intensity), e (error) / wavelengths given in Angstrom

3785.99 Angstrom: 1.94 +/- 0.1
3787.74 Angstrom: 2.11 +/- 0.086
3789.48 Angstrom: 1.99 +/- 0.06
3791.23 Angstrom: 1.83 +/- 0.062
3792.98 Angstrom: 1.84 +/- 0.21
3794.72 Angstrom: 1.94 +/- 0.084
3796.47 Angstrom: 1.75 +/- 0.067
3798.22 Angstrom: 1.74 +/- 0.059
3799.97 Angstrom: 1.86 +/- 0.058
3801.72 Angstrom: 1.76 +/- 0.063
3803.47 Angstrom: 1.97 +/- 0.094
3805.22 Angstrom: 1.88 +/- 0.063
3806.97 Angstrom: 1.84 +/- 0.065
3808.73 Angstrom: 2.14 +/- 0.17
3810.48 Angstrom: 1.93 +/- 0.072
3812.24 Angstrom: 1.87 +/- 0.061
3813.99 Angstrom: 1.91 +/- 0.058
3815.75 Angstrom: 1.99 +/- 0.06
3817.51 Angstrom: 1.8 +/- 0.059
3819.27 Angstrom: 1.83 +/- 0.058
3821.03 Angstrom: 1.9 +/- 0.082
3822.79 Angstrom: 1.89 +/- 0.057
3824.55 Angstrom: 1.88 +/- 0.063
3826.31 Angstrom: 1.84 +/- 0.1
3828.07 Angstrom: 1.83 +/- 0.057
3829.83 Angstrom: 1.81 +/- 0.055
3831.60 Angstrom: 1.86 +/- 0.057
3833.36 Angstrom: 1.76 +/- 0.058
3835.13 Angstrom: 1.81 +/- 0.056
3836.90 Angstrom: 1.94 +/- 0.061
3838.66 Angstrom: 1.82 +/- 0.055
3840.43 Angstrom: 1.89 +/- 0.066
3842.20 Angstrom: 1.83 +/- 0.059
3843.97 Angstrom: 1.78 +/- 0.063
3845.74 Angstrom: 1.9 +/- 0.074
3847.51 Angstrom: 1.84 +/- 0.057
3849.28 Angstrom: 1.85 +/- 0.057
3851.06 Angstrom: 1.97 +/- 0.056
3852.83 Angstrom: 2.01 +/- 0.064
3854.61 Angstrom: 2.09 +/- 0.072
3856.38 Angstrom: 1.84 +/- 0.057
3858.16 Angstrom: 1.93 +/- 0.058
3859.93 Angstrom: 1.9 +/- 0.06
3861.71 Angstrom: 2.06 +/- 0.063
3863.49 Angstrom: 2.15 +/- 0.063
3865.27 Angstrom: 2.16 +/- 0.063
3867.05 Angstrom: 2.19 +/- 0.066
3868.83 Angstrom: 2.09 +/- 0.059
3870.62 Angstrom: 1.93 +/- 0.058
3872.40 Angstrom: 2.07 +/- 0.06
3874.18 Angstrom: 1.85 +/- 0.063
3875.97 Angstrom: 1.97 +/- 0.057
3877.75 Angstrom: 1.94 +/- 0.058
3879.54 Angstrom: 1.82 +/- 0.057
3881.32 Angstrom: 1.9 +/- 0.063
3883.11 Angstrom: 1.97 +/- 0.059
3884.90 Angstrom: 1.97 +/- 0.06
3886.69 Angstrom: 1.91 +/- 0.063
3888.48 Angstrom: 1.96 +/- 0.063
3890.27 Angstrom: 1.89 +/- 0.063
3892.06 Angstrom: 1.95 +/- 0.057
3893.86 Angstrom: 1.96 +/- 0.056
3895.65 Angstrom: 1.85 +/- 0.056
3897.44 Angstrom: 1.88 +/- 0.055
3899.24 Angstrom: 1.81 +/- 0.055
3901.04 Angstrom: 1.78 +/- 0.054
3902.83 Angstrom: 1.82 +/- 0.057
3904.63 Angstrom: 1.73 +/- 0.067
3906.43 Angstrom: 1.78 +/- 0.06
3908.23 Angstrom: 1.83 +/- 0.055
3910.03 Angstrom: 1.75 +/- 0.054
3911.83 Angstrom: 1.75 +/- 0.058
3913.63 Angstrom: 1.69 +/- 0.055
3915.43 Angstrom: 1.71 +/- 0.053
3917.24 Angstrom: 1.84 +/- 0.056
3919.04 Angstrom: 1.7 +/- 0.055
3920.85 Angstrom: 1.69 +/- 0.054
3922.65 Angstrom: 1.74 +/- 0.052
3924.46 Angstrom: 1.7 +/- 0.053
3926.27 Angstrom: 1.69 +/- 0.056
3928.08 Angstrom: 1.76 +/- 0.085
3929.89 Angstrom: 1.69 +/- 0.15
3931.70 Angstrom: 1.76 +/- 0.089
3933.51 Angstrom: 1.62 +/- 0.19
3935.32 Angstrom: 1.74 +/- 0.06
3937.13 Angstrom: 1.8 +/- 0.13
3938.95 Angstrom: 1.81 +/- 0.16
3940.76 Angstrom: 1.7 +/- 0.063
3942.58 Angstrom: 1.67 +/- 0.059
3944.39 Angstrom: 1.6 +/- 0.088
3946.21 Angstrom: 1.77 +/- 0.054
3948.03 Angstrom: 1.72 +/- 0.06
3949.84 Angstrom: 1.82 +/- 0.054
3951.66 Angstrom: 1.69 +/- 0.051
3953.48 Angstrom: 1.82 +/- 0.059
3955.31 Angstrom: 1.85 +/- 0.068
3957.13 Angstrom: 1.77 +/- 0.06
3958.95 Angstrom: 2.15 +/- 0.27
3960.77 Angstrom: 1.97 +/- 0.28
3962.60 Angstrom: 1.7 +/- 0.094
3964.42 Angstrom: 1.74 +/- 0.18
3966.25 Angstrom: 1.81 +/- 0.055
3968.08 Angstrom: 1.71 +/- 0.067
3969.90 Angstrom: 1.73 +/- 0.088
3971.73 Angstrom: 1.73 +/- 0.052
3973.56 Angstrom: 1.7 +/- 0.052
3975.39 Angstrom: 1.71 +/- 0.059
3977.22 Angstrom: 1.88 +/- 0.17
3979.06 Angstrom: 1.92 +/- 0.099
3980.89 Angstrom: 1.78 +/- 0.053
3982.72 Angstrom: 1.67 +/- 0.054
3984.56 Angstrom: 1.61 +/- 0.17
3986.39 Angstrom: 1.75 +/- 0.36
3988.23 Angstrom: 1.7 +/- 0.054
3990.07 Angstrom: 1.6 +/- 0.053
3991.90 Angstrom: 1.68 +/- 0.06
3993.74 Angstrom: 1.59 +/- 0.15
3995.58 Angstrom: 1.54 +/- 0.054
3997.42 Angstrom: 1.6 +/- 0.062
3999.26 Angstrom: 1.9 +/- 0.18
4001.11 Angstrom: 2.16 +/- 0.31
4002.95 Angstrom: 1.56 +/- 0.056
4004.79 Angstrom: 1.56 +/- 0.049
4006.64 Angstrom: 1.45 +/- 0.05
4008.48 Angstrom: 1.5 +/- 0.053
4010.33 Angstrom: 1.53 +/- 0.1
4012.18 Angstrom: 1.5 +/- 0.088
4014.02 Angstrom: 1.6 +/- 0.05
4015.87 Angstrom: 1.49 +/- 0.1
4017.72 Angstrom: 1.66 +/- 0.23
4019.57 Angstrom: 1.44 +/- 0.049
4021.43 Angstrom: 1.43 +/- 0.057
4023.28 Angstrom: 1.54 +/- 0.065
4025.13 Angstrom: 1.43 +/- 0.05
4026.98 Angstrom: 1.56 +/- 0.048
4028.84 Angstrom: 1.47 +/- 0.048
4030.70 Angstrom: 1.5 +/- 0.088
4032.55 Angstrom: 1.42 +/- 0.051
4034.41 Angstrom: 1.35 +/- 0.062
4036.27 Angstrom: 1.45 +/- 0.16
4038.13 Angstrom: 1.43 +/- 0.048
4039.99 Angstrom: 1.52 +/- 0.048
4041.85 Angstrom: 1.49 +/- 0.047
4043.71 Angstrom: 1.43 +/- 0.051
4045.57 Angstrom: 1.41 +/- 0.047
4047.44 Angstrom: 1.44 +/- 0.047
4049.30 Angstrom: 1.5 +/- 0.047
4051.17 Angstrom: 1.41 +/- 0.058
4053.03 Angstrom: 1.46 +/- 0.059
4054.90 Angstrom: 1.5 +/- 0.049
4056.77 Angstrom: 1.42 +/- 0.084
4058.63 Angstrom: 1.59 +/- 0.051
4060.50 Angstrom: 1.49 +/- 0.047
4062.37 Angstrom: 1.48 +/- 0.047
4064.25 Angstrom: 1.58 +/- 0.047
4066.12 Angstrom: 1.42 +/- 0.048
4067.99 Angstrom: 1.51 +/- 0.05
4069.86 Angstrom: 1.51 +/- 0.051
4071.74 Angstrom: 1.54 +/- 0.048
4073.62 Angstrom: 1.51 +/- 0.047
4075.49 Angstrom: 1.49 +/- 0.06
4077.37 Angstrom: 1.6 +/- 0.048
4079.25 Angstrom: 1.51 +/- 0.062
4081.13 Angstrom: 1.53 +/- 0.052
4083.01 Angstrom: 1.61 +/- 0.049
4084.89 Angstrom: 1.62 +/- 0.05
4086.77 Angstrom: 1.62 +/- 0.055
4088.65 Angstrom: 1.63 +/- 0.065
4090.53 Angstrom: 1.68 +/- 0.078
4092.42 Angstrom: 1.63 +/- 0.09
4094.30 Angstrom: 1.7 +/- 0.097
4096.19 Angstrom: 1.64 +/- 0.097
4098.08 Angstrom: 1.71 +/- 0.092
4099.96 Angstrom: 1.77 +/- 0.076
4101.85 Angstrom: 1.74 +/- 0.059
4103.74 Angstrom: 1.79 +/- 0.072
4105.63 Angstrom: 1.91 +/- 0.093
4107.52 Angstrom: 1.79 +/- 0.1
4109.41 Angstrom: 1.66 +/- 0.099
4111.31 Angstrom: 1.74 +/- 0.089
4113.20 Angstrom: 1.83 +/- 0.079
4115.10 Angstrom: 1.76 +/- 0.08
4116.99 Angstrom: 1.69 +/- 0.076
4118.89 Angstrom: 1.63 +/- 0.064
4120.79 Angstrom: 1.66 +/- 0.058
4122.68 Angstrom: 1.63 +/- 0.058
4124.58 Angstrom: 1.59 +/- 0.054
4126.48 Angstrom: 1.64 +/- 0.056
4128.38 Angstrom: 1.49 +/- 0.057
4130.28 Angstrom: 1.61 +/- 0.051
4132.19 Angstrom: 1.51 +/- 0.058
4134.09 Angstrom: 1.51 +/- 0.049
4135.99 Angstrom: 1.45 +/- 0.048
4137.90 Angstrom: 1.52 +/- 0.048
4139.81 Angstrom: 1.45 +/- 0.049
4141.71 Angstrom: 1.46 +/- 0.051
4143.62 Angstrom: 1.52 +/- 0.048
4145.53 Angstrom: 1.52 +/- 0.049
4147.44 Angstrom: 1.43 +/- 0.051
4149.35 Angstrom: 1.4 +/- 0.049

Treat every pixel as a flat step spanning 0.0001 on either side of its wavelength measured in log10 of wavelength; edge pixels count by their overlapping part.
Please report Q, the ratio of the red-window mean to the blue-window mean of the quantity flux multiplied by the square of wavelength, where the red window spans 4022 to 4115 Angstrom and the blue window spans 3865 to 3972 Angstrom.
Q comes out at 0.9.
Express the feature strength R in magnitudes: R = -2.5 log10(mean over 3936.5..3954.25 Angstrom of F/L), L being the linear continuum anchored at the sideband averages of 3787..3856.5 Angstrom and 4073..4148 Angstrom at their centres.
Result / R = 0.02 mag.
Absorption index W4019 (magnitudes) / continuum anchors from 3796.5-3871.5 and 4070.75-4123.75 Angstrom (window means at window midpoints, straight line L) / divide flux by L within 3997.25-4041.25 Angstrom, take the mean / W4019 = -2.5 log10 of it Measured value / 0.13 mag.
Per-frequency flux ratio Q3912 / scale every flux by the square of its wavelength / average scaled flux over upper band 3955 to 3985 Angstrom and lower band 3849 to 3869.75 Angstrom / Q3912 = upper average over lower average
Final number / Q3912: 0.9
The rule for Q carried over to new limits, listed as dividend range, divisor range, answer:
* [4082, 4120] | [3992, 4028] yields 1.13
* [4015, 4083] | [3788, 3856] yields 0.89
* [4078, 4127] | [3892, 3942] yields 1.05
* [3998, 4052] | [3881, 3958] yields 0.90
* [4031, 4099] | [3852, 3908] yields 0.86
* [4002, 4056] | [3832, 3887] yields 0.83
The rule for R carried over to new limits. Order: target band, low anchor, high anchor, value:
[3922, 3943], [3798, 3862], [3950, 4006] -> 0.043 mag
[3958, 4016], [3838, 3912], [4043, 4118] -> 0.023 mag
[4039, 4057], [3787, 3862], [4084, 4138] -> 0.173 mag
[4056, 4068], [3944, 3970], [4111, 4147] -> 0.115 mag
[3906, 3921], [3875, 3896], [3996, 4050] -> 0.057 mag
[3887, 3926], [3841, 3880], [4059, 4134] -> 0.058 mag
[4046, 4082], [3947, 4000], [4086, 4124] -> 0.152 mag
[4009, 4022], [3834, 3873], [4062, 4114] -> 0.141 mag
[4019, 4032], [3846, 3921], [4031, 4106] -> 0.105 mag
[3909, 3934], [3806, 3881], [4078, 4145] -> 0.070 mag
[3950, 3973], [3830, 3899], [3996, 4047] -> -0.075 mag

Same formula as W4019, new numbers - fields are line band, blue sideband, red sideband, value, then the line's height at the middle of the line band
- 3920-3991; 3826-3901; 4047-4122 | 0.025 mag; 1.79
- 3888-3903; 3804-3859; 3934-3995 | -0.033 mag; 1.82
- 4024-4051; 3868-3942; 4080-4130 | 0.185 mag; 1.73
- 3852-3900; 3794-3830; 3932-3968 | -0.078 mag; 1.83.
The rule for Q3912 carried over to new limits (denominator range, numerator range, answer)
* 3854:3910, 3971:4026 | 0.90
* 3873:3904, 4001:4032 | 0.86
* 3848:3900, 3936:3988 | 0.94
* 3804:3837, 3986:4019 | 0.95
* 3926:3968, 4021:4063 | 0.87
